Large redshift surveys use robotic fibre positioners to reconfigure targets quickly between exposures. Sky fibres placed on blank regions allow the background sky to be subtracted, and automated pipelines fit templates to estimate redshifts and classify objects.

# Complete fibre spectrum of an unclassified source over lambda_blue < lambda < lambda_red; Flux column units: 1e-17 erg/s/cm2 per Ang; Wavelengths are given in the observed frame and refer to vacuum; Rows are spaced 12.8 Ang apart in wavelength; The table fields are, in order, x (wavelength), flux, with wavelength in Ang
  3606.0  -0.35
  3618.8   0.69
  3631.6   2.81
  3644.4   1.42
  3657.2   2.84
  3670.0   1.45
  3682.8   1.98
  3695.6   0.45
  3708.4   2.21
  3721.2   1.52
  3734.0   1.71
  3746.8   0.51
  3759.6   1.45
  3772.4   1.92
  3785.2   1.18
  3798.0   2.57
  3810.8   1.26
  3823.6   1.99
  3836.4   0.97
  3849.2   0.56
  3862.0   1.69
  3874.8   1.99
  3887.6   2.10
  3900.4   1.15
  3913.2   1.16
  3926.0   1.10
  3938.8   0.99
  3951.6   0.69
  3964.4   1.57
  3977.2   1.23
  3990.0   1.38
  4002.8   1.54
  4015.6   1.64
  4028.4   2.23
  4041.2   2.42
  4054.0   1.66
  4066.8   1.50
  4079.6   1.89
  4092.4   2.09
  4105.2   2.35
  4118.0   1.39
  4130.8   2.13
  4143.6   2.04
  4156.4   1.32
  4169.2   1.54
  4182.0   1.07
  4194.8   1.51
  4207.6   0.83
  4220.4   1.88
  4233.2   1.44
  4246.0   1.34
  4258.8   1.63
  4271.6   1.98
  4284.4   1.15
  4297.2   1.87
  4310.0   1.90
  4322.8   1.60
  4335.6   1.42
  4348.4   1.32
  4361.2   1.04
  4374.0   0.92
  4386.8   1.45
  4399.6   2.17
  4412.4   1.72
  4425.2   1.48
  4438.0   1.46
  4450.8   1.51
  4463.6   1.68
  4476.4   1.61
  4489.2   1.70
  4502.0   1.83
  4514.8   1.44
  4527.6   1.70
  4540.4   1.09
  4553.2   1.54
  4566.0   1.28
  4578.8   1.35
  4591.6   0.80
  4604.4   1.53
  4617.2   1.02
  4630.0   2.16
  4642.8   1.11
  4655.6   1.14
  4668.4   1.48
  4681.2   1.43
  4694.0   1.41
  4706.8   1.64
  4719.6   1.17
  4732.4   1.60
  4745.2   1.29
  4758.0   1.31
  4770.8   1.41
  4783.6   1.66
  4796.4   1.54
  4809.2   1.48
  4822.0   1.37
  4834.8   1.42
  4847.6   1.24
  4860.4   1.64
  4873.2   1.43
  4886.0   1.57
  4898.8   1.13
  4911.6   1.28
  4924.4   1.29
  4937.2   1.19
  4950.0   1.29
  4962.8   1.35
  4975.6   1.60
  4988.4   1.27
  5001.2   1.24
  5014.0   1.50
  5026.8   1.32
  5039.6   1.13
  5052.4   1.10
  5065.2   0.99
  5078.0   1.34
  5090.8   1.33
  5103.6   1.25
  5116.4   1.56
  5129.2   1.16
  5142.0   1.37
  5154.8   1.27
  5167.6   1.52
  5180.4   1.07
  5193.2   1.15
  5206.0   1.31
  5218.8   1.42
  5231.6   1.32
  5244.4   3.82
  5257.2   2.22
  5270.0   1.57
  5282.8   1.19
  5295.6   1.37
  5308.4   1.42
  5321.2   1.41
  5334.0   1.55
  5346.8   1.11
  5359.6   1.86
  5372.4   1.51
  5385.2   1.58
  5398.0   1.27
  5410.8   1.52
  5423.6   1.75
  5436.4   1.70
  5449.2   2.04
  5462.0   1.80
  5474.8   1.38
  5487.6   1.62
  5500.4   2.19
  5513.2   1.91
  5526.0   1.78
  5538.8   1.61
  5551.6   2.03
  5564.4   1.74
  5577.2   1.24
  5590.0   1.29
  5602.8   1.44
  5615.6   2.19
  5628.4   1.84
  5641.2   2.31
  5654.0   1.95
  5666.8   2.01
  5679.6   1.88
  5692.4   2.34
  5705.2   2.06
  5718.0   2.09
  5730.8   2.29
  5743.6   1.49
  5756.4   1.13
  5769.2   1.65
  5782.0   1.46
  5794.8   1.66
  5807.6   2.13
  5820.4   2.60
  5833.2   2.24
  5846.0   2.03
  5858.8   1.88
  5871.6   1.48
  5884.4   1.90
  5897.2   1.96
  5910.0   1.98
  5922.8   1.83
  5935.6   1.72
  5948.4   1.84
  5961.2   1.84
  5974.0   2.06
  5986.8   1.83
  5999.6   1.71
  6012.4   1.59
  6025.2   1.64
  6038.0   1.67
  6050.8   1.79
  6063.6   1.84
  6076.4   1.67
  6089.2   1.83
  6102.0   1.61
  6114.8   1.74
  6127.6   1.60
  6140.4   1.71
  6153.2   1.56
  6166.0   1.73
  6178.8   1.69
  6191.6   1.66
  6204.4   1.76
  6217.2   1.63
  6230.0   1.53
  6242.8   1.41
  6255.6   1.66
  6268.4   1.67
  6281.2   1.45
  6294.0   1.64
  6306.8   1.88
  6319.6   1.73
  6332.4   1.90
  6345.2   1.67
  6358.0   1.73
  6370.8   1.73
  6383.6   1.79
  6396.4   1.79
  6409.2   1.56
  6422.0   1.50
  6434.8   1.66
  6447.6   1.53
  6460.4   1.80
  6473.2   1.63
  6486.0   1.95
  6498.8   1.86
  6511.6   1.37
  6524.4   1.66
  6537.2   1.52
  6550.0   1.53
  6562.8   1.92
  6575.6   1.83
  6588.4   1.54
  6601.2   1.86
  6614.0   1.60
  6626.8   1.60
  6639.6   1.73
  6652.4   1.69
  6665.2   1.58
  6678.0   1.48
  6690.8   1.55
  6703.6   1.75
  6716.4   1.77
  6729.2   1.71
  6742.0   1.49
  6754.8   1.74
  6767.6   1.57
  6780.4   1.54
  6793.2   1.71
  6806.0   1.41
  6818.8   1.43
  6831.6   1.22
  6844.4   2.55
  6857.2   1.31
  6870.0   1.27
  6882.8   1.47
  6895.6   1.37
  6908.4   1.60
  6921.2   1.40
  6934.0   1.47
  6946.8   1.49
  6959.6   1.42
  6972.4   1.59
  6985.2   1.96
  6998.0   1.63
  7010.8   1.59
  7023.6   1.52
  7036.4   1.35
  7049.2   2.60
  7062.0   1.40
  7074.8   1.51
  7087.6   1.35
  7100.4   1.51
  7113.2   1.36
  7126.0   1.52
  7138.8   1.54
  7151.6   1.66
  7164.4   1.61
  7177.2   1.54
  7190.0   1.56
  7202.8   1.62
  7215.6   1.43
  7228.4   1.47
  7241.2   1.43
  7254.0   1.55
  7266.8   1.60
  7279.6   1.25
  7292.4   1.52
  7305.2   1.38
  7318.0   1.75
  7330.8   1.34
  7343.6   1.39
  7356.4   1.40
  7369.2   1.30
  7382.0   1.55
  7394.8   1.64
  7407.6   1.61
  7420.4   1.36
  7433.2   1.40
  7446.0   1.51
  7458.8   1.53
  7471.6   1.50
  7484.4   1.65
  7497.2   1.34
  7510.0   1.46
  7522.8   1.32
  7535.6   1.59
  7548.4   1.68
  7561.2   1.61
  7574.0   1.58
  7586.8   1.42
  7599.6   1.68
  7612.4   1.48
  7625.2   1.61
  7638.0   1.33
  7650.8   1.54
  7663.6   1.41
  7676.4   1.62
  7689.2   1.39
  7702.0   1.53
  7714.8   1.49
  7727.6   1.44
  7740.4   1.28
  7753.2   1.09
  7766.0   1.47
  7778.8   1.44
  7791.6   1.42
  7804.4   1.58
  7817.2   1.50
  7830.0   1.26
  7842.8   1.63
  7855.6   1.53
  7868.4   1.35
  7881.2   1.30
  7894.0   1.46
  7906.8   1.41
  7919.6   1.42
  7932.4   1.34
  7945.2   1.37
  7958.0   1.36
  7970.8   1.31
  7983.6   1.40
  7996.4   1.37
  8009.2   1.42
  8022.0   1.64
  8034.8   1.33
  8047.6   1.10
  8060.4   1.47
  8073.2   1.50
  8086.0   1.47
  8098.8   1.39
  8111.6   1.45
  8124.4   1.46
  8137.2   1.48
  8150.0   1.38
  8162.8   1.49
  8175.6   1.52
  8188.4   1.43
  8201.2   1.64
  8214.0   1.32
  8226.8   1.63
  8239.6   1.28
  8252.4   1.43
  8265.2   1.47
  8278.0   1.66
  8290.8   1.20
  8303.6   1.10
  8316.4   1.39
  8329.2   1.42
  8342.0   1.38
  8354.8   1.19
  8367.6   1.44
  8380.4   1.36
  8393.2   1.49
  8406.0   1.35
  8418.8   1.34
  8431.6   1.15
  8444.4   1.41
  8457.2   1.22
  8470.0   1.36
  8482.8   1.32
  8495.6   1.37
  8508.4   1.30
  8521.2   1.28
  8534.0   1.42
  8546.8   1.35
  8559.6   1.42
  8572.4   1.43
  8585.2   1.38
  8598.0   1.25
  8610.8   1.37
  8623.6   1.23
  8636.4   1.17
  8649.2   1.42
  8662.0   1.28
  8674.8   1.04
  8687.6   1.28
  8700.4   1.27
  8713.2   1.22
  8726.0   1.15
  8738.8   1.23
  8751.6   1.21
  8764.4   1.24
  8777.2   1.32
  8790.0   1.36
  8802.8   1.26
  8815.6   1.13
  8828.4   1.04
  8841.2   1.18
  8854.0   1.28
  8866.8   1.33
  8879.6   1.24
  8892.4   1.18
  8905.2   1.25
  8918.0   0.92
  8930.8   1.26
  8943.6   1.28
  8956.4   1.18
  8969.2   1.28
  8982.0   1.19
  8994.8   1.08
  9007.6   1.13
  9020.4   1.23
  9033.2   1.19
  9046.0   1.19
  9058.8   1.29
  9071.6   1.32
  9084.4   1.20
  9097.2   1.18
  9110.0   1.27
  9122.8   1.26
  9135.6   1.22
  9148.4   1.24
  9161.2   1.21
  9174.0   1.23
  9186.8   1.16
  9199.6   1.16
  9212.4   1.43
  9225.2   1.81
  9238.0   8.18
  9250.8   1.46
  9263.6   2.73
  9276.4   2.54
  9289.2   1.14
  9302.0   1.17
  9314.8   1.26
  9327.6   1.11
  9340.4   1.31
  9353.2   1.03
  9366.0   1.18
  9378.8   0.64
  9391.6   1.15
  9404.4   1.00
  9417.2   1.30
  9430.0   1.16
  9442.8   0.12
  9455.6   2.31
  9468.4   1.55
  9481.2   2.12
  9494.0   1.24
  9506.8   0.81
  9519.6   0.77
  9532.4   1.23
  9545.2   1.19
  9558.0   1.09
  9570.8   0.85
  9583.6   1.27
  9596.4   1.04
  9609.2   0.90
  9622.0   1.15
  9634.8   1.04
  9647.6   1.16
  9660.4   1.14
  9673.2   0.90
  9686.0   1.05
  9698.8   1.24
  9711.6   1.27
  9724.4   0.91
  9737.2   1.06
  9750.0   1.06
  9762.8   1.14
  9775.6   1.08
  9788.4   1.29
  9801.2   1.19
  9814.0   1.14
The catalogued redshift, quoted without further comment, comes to 0.408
